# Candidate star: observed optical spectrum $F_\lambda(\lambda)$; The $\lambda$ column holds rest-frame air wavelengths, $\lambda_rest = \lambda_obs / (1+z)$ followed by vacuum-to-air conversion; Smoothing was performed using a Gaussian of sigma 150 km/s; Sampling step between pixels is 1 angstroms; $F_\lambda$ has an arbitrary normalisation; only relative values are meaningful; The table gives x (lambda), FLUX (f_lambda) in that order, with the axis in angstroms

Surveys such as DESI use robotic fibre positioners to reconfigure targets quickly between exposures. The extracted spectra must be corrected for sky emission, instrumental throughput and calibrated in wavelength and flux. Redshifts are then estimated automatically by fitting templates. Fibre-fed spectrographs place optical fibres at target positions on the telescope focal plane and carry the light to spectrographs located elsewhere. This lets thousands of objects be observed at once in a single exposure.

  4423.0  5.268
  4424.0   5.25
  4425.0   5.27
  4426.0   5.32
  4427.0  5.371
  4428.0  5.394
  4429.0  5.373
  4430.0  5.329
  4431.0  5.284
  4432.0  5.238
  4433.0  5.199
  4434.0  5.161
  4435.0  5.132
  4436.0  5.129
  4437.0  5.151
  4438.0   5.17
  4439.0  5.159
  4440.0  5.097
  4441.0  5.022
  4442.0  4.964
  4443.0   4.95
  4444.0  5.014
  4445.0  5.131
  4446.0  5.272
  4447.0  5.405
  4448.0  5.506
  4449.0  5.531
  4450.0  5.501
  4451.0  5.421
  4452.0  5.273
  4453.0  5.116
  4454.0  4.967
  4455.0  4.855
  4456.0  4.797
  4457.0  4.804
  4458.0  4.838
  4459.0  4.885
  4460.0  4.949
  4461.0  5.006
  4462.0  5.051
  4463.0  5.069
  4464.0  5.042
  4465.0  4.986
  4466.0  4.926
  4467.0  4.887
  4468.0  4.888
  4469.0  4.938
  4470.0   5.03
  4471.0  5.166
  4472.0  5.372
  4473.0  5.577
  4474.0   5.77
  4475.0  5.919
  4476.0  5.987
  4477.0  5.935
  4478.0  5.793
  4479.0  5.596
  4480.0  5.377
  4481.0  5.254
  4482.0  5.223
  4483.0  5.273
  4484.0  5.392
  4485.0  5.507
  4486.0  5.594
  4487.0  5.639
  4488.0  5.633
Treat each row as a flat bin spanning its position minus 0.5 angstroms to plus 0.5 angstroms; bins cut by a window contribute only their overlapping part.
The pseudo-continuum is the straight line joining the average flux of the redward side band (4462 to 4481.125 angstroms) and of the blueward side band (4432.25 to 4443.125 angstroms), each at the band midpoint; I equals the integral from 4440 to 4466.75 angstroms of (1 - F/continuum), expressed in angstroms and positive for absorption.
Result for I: 0.7 angstroms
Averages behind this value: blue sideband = 5.11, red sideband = 5.34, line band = 5.09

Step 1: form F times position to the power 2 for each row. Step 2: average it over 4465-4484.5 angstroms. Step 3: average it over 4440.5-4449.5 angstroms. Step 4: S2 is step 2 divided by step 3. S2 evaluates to 1.0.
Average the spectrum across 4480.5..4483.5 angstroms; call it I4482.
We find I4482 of 5.25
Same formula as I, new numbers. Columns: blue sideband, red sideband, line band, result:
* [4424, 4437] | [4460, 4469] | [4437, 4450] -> -0.1 angstroms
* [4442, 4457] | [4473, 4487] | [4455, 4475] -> 1.2 angstroms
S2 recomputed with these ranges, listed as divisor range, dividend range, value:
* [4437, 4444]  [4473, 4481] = 1.15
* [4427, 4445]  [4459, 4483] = 1.04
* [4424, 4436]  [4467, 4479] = 1.06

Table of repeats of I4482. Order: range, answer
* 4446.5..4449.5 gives 5.48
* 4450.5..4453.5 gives 5.27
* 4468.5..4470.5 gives 4.98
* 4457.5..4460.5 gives 4.89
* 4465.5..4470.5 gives 4.93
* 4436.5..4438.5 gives 5.16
